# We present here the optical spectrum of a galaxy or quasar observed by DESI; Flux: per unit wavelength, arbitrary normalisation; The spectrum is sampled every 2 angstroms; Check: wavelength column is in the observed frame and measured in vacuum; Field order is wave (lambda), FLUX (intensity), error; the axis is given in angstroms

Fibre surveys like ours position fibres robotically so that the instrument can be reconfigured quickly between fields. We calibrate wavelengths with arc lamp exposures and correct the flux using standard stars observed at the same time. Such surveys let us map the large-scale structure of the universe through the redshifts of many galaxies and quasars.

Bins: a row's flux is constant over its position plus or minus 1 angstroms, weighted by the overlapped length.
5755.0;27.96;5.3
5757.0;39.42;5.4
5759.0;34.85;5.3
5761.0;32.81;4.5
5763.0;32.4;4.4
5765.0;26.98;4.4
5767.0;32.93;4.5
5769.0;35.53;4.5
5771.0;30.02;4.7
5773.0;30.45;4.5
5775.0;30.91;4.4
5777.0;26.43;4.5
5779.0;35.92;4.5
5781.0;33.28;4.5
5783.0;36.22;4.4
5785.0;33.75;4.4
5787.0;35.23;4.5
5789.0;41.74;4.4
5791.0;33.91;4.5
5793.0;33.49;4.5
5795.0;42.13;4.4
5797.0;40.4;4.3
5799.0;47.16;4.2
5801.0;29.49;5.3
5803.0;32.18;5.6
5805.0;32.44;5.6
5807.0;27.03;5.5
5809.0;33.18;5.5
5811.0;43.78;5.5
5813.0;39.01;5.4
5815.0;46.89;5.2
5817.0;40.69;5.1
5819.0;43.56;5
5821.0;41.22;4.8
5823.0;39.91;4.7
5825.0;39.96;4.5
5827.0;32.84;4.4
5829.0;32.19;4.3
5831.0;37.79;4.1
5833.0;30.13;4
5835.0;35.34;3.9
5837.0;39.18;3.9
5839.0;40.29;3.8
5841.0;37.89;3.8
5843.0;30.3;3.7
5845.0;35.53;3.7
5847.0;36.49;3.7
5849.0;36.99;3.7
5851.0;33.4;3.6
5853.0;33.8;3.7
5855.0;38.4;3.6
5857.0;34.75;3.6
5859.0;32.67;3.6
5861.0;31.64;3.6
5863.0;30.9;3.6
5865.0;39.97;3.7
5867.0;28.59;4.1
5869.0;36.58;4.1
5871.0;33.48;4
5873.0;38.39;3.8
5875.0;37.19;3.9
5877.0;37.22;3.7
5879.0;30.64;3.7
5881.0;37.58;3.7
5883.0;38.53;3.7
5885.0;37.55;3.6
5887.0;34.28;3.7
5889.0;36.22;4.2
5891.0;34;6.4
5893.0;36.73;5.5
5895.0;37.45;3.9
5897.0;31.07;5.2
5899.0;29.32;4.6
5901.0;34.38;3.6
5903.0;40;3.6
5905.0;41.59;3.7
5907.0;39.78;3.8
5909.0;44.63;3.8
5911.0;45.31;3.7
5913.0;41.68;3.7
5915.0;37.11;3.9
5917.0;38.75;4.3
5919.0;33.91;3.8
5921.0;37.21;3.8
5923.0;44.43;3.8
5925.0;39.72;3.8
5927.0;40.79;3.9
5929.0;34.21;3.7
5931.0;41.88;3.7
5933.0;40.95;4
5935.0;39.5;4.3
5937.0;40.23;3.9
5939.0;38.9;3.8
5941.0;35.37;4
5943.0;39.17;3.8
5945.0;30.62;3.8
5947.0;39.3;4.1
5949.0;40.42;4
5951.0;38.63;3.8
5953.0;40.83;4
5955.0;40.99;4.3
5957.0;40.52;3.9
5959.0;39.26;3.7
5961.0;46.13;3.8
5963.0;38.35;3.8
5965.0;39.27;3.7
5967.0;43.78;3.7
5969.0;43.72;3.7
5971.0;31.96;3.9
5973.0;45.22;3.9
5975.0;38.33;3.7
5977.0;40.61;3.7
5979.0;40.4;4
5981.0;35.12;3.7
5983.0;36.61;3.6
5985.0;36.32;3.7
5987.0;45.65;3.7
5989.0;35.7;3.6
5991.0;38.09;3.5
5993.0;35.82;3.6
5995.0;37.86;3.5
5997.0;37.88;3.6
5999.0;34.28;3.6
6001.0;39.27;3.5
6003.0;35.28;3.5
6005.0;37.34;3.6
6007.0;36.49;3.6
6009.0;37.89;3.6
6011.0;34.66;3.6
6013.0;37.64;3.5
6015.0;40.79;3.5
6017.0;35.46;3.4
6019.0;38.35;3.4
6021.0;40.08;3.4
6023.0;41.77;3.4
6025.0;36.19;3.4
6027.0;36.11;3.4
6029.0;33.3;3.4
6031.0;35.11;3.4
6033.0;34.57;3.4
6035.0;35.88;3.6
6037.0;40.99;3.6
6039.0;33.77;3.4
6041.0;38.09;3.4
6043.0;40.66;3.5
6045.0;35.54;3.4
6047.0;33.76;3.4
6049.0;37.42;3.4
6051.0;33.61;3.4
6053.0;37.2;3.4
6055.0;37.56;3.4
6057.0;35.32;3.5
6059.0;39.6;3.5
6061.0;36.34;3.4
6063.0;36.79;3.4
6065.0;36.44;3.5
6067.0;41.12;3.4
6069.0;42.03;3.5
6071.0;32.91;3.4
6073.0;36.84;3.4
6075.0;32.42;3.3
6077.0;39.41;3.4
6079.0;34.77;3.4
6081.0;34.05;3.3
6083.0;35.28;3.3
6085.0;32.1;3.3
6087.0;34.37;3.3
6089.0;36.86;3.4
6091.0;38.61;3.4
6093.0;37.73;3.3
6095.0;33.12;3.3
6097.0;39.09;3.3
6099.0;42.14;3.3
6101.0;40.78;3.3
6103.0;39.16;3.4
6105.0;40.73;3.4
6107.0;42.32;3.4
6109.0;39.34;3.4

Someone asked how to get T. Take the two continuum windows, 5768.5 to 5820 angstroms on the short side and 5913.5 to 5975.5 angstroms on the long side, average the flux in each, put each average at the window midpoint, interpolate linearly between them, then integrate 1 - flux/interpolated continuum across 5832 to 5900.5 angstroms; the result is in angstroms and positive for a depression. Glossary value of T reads 4.58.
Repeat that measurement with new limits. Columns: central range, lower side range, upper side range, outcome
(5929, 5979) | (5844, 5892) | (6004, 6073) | -4.8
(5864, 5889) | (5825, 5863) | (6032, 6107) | -0.4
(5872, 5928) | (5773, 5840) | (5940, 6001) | 0.3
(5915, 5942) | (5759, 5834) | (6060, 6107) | -1.9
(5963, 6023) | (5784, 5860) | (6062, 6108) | -1.9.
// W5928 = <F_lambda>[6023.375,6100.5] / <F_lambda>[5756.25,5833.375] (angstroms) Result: 1.03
